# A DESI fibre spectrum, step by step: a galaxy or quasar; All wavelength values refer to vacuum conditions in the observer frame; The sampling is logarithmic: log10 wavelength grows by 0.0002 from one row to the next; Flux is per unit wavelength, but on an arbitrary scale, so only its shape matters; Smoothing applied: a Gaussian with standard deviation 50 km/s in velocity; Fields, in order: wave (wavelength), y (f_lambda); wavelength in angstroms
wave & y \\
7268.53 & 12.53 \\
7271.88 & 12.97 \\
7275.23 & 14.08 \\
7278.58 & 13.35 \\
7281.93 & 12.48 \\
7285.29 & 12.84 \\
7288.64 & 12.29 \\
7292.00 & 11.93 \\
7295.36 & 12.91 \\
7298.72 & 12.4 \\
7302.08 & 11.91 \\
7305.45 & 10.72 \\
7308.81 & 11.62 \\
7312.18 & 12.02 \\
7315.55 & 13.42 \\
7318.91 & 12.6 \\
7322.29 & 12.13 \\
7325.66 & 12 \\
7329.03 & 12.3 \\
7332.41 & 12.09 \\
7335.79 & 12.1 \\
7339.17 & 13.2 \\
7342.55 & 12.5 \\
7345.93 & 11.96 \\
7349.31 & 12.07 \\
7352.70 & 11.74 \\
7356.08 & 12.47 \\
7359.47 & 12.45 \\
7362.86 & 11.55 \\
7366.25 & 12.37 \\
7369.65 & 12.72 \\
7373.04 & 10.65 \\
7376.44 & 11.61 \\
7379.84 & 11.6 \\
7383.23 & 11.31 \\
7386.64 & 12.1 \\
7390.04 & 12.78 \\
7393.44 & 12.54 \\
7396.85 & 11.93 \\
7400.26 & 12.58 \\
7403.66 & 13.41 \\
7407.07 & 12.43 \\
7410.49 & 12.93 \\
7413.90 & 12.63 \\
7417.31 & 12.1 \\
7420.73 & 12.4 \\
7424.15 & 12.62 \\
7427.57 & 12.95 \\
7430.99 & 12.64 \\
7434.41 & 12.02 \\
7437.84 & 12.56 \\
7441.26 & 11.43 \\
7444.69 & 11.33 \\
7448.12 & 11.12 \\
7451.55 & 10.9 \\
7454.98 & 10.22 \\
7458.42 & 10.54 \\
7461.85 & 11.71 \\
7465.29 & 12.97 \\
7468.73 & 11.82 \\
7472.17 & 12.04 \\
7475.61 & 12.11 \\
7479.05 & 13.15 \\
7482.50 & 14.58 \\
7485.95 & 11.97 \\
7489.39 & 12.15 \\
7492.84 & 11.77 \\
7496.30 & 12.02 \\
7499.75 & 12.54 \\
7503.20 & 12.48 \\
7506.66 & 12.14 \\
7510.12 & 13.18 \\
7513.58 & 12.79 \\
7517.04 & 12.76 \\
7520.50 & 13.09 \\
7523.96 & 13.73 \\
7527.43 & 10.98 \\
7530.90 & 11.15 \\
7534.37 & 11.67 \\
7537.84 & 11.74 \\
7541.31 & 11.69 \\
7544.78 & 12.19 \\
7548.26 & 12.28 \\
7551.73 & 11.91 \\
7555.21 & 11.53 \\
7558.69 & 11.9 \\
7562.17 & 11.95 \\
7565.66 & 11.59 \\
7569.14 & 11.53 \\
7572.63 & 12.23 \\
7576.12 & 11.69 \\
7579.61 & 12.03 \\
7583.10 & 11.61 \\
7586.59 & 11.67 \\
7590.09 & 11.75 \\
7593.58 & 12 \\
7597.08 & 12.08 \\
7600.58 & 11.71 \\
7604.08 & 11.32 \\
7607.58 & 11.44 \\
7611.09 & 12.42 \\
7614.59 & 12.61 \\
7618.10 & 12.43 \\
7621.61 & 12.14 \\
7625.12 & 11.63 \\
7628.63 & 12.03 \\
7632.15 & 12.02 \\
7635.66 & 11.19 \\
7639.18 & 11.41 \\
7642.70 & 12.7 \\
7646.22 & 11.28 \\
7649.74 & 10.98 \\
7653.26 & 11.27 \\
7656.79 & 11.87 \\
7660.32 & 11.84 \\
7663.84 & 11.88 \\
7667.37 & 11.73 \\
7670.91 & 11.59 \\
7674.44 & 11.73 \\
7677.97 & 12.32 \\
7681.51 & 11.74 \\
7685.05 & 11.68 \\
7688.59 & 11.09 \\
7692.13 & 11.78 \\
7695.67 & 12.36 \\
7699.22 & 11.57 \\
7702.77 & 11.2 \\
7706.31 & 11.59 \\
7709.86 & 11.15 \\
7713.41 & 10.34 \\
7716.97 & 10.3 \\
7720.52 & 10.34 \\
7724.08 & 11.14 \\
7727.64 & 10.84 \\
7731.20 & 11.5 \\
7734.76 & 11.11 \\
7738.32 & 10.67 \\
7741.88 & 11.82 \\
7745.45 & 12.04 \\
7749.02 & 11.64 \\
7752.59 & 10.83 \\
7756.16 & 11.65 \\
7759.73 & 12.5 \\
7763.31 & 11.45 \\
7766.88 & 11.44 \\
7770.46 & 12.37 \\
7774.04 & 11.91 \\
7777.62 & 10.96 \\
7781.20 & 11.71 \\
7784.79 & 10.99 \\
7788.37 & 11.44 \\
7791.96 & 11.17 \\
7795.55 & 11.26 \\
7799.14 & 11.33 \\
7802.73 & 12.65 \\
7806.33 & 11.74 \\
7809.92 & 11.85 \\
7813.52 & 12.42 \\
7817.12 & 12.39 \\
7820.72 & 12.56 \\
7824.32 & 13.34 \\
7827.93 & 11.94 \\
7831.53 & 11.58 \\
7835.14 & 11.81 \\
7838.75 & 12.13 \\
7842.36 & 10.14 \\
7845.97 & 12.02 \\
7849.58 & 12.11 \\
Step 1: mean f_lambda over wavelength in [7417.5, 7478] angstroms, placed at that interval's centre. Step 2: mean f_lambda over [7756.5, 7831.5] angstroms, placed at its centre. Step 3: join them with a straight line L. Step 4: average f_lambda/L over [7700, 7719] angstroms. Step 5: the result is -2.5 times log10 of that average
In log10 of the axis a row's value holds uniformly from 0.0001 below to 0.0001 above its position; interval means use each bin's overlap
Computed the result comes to 0.09 mag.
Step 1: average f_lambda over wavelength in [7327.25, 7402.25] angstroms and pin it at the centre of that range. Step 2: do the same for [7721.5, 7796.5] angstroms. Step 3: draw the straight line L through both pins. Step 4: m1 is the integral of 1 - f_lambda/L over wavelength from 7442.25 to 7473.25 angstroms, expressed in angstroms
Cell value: 1.5 angstroms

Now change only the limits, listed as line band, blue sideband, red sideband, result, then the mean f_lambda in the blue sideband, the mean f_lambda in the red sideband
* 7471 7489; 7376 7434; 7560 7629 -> -0.81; 12.4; 11.9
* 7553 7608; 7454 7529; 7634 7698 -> 1.11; 12.3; 11.7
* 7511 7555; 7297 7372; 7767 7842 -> -0.46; 12.2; 11.8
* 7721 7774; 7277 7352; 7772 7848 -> 1.62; 12.3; 11.8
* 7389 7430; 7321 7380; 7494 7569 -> -1.68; 12.1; 12.1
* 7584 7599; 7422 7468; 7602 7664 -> -0.08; 11.8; 11.8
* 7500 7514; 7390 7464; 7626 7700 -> -0.79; 12.1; 11.7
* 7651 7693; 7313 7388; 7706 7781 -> -0.86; 12.1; 11.3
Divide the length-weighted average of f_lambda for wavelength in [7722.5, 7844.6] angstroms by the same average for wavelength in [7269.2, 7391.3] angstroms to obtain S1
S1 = 1.0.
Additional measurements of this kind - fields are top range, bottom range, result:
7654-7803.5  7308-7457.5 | 0.95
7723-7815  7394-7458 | 0.96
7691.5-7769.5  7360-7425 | 0.93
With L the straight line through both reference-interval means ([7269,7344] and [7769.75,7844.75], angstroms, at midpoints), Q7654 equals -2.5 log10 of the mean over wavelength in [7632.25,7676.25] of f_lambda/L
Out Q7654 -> 0.03 mag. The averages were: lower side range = 12.4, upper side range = 11.8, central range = 11.6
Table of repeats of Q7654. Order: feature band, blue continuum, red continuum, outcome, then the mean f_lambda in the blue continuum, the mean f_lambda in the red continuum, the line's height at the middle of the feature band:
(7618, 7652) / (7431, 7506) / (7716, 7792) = -0.01 mag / 12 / 11.4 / 11.6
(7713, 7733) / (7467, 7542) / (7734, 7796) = 0.09 mag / 12.4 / 11.5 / 11.6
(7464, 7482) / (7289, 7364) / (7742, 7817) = -0.05 mag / 12.2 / 11.7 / 12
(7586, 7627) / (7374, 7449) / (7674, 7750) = -0.03 mag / 12.2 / 11.4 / 11.7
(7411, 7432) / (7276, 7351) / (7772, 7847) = -0.03 mag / 12.3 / 11.8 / 12.2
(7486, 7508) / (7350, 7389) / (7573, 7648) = -0.03 mag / 11.9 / 11.9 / 11.9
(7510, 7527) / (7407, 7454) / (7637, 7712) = -0.09 mag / 12.1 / 11.6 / 11.9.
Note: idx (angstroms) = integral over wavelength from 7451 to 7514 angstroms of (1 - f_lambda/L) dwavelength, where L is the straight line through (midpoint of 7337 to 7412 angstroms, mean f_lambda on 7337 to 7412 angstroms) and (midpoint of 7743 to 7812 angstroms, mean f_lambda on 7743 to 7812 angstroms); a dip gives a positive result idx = -0.6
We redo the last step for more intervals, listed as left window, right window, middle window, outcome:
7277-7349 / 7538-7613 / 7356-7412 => -0.03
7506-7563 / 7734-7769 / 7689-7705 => 0.03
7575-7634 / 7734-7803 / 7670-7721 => 1.29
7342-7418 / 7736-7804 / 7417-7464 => 1.33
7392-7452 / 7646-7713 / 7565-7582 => 0.08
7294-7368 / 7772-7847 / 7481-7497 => -0.58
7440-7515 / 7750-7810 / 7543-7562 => -0.04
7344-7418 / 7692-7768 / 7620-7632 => -0.38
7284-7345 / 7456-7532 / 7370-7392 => 0.98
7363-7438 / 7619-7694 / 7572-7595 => 0.09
